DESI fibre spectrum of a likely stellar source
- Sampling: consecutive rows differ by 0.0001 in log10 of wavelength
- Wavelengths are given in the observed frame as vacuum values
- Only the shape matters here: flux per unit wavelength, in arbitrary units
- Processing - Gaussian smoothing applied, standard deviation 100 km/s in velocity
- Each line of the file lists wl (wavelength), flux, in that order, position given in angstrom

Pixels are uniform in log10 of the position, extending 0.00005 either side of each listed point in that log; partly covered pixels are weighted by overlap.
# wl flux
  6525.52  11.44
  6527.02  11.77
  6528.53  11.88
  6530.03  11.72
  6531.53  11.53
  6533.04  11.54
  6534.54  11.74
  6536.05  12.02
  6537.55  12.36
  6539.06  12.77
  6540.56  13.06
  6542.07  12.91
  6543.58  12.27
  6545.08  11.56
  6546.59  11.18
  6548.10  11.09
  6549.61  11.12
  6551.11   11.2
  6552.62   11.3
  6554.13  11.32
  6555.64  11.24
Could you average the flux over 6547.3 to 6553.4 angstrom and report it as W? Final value 11.2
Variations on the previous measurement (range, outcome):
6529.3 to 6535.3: 11.6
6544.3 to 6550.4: 11.3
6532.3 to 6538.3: 11.9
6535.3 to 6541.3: 12.6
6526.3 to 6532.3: 11.7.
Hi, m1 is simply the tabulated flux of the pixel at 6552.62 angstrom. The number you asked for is 11.3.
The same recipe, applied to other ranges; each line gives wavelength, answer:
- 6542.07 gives 12.91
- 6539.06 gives 12.77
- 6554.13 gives 11.32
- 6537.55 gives 12.36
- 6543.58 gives 12.27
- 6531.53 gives 11.53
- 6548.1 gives 11.09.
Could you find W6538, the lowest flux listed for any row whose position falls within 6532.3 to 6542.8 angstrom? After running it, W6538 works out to 11.54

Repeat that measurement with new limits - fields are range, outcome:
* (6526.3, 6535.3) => 11.53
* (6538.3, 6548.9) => 11.09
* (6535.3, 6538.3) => 12.02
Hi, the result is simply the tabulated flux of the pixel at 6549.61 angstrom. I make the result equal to 11.12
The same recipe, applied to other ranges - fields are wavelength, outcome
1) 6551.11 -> 11.2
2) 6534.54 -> 11.74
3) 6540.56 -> 13.06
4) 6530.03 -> 11.72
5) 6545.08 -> 11.56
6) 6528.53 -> 11.88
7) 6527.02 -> 11.77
